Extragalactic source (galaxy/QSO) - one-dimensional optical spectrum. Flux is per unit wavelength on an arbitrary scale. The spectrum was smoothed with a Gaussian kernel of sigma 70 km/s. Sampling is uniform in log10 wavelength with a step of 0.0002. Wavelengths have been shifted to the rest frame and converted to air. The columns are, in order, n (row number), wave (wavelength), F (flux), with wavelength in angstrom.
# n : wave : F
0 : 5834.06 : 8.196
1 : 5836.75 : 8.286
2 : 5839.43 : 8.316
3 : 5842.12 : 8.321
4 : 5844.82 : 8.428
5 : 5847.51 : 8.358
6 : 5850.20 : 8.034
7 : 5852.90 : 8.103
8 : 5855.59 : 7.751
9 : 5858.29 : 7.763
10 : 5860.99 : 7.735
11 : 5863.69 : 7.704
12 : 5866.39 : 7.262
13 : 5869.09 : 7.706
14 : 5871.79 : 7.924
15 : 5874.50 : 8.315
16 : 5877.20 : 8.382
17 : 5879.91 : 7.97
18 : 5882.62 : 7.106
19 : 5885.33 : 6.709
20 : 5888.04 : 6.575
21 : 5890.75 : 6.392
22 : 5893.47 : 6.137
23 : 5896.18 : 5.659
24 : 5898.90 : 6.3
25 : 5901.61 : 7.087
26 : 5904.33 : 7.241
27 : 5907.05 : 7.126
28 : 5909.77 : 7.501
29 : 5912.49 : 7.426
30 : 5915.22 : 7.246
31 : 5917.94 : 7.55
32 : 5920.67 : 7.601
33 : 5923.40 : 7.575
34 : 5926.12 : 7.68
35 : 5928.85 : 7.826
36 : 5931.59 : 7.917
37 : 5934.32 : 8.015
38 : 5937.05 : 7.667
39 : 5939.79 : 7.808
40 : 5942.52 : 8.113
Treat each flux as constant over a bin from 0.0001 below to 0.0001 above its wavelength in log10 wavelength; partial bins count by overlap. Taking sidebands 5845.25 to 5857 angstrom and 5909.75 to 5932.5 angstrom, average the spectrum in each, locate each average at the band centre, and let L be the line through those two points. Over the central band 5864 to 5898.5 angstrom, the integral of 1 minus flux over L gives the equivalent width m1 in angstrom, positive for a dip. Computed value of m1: 3.1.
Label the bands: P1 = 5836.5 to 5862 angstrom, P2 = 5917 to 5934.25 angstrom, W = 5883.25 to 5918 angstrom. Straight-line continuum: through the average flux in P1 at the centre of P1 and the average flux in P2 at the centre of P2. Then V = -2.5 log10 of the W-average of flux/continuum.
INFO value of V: 0.15 mag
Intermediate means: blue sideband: 8.11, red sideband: 7.72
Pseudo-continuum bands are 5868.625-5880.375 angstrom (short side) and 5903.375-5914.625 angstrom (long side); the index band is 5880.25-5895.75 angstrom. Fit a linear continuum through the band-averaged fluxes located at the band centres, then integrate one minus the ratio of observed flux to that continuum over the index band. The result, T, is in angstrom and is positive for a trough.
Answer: 2.3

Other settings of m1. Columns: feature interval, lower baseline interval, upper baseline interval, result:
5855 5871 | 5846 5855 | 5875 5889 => 0.4 angstrom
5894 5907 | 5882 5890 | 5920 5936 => 0.9 angstrom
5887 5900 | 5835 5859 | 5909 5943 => 2.8 angstrom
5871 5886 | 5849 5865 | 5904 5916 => -0.3 angstrom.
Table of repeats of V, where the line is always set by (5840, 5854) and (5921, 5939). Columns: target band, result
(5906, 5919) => 0.07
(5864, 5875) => 0.05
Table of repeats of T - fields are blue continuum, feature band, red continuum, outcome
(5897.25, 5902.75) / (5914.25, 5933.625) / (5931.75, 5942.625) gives -0.6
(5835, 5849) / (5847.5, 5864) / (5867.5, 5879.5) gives 0.6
